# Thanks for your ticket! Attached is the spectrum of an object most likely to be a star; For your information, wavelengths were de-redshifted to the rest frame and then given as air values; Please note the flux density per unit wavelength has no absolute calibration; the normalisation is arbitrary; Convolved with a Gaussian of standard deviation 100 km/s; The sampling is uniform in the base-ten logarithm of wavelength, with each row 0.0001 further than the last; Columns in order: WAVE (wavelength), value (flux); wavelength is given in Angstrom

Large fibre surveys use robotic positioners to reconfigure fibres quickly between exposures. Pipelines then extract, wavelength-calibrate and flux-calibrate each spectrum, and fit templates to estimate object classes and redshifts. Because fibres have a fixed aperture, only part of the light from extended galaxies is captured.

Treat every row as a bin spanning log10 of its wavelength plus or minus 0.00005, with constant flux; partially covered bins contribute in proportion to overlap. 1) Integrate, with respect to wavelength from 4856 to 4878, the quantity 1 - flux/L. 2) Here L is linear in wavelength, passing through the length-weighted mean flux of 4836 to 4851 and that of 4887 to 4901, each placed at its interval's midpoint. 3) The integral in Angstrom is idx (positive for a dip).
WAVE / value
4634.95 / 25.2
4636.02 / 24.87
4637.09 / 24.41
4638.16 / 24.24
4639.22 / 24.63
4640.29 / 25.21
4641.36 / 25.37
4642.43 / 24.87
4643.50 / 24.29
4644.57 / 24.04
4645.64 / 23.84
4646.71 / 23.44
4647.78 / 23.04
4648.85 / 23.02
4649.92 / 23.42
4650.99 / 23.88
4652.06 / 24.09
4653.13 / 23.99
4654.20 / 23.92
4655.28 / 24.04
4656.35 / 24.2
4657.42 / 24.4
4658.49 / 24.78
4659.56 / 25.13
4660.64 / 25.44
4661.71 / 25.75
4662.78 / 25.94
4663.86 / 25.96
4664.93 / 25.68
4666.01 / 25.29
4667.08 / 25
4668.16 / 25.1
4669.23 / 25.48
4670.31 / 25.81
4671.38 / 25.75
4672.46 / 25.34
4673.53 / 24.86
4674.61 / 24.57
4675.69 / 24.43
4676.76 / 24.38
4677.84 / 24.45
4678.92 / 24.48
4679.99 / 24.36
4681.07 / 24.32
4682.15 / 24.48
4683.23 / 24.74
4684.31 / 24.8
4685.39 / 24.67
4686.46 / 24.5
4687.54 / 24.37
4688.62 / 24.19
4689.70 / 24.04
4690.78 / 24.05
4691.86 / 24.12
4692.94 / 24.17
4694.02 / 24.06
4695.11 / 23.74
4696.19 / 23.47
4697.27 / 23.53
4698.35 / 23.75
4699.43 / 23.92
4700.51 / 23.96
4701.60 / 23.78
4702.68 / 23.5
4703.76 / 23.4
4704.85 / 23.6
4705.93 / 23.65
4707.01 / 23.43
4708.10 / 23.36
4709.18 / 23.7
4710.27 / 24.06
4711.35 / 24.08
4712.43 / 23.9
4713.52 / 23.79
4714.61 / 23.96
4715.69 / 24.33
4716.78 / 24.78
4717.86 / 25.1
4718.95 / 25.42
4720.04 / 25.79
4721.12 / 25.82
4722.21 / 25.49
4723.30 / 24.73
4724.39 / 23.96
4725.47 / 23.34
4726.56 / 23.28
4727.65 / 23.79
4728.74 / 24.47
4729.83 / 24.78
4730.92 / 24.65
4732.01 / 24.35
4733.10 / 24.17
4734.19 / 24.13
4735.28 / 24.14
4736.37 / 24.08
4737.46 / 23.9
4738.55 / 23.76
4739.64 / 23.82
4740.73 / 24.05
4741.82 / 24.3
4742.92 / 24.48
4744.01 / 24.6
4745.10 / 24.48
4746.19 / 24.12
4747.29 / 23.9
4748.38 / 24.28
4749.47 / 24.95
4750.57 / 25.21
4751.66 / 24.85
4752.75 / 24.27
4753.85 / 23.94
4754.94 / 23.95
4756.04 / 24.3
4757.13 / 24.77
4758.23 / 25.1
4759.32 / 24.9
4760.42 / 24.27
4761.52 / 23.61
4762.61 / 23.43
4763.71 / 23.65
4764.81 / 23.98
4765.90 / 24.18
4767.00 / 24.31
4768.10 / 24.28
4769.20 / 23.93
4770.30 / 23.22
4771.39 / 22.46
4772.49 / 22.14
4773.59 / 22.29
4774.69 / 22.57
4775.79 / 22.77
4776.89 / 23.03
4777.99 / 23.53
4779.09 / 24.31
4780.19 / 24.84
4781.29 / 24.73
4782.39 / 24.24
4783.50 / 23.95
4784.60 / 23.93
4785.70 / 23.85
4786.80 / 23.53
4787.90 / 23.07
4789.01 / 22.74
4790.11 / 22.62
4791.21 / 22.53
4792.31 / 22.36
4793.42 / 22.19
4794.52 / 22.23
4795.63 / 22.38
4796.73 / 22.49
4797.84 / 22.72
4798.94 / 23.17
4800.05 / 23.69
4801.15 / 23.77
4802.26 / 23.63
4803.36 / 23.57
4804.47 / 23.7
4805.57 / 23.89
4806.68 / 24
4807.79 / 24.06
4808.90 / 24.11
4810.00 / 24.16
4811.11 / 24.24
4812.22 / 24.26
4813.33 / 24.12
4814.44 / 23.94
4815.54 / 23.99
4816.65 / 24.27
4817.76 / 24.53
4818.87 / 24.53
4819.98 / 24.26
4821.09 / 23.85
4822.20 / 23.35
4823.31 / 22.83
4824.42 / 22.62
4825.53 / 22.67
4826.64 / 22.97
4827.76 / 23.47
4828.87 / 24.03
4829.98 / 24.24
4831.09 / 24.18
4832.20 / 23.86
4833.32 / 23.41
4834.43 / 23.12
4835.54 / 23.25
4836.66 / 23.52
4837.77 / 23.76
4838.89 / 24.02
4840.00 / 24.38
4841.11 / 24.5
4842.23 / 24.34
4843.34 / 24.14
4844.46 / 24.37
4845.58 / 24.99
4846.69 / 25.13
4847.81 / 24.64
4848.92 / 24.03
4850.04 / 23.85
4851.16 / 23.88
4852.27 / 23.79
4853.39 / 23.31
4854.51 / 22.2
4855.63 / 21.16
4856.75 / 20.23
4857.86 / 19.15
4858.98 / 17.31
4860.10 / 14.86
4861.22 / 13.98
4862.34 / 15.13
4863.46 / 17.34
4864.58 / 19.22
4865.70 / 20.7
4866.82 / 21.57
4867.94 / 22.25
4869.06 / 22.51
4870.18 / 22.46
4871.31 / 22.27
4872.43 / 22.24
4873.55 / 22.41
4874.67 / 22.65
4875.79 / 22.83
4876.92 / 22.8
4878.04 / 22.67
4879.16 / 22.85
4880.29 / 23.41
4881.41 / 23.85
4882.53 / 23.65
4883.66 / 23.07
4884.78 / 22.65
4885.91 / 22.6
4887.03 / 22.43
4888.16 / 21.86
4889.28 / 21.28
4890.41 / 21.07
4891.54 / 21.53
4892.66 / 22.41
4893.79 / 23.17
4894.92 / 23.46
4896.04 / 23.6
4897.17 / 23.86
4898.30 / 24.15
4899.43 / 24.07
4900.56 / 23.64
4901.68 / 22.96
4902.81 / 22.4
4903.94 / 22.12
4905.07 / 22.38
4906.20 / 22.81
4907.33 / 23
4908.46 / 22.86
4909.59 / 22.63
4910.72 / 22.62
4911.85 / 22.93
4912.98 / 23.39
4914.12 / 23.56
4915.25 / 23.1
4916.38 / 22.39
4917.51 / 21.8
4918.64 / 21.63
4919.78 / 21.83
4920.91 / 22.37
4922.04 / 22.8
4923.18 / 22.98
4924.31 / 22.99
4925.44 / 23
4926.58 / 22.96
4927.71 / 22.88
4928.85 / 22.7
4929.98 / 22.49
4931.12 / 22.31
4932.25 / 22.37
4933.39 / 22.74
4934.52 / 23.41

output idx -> 3.16 Angstrom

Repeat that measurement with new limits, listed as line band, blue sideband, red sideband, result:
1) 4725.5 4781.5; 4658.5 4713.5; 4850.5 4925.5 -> -0.9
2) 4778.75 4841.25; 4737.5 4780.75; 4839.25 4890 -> -1.6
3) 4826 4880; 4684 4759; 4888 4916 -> 2.2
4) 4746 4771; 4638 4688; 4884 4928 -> -0.4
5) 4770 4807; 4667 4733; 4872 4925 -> 0.6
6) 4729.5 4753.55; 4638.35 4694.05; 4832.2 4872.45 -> -0.8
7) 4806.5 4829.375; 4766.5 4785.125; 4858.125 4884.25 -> -1.4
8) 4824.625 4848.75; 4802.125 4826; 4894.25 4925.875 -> -0.3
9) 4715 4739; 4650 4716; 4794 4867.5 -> -0.5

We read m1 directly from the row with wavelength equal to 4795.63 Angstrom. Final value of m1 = 22.38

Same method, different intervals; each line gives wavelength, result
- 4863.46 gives 17.34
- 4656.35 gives 24.2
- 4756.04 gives 24.3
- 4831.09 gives 24.18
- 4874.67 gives 22.65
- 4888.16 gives 21.86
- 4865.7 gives 20.7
